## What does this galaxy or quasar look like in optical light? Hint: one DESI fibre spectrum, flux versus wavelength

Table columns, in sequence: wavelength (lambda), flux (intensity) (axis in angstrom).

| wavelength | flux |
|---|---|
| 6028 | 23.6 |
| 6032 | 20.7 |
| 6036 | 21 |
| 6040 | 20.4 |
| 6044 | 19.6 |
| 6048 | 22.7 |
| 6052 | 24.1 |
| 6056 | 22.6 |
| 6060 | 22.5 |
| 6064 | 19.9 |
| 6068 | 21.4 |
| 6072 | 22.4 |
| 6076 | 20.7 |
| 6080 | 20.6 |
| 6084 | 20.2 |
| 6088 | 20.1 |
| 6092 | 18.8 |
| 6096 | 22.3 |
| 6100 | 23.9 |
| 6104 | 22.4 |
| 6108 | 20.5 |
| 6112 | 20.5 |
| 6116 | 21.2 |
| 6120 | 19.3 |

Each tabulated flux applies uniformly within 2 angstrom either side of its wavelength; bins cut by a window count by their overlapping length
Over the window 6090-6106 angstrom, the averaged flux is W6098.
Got 21.9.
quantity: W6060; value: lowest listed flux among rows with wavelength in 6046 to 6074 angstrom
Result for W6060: 19.9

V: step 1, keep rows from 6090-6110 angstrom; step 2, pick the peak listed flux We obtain 23.9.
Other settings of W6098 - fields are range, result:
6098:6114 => 21.8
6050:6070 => 22.1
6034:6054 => 21.6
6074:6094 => 20.1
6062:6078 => 21.1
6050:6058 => 23.4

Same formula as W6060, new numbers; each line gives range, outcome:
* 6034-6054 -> 19.6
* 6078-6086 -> 20.2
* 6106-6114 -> 20.5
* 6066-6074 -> 21.4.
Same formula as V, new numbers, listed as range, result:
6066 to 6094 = 22.4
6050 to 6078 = 24.1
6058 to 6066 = 22.5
